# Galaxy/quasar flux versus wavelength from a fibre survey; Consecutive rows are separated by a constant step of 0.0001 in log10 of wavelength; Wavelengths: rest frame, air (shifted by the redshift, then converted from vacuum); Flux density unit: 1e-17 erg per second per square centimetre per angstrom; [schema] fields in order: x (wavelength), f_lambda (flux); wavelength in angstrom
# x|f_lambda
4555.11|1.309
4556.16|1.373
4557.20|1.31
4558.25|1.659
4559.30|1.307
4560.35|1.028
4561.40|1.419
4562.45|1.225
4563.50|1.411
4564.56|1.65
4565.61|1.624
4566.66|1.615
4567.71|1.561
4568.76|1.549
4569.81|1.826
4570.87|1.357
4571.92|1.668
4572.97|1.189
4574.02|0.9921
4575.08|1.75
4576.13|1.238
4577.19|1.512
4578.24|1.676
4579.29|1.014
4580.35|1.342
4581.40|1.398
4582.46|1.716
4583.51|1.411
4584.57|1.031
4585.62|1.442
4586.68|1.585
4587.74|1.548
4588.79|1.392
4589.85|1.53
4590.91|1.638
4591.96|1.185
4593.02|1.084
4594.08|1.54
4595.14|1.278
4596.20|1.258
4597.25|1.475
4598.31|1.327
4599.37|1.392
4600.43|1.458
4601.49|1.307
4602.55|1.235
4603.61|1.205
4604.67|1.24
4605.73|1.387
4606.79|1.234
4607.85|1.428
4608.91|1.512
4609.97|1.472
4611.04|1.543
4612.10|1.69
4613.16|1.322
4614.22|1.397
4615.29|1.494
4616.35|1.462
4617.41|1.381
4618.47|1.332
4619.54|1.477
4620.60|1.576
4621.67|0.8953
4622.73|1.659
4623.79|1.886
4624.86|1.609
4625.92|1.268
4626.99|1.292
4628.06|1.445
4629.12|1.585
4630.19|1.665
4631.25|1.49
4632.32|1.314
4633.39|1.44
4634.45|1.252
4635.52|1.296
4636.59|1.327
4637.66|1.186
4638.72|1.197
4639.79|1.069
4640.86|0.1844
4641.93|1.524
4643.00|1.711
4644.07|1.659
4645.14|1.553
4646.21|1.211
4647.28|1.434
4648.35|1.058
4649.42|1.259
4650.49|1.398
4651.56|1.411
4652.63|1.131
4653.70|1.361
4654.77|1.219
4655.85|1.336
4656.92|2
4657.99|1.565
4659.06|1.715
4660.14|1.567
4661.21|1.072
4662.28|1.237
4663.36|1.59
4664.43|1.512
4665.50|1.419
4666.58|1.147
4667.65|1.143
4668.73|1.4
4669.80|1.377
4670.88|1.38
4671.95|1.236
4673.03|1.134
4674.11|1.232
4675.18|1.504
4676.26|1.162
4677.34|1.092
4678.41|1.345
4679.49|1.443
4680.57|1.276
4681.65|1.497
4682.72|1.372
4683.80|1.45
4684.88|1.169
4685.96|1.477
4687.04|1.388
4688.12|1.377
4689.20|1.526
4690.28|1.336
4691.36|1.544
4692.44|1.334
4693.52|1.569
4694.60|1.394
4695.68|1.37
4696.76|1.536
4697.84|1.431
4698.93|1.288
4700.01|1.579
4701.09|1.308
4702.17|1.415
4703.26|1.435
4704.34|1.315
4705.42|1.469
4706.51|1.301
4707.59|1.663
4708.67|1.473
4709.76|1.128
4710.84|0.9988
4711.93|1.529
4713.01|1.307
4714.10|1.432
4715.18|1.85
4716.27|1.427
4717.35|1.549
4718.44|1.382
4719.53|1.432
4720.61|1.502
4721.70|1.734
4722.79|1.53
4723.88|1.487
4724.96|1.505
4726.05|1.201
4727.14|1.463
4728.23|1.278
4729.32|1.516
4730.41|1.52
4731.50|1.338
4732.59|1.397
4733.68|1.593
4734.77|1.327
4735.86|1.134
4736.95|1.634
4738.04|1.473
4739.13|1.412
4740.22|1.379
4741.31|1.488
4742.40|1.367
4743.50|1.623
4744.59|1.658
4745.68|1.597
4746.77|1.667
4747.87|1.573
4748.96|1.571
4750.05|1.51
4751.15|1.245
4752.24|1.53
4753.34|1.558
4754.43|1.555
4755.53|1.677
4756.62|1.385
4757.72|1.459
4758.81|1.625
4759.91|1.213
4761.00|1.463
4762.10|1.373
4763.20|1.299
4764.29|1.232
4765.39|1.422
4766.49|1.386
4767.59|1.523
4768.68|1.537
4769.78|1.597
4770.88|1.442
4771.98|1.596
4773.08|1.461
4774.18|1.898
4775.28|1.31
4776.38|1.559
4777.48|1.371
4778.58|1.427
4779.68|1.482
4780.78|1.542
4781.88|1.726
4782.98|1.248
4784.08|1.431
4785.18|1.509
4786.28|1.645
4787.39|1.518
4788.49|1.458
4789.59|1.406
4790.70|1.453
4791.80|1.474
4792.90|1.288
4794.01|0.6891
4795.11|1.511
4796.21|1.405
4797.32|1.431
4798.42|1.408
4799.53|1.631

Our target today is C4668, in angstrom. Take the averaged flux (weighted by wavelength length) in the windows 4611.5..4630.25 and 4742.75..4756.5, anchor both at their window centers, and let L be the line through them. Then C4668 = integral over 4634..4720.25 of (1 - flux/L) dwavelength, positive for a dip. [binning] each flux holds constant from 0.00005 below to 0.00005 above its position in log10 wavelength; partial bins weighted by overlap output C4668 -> 7.82 angstrom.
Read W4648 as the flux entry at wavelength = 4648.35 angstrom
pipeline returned 1.058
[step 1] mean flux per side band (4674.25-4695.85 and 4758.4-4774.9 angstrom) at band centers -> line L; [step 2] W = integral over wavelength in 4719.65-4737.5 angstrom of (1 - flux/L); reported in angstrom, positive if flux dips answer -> -0.3 angstrom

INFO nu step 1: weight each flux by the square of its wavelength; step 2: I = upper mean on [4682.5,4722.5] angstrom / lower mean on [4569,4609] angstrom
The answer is 1.08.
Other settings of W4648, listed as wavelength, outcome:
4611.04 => 1.543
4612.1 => 1.69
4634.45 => 1.252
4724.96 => 1.505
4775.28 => 1.31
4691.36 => 1.544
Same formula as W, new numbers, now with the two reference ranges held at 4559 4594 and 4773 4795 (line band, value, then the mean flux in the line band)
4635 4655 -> 2.20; 1.27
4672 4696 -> 1.24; 1.36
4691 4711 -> 0.46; 1.4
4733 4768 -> -0.60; 1.47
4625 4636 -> 0.13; 1.41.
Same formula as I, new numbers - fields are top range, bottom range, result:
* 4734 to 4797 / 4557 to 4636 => 1.11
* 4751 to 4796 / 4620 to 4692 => 1.12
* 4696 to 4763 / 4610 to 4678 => 1.10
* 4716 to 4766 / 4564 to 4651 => 1.11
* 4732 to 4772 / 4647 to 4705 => 1.11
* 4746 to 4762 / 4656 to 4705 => 1.11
